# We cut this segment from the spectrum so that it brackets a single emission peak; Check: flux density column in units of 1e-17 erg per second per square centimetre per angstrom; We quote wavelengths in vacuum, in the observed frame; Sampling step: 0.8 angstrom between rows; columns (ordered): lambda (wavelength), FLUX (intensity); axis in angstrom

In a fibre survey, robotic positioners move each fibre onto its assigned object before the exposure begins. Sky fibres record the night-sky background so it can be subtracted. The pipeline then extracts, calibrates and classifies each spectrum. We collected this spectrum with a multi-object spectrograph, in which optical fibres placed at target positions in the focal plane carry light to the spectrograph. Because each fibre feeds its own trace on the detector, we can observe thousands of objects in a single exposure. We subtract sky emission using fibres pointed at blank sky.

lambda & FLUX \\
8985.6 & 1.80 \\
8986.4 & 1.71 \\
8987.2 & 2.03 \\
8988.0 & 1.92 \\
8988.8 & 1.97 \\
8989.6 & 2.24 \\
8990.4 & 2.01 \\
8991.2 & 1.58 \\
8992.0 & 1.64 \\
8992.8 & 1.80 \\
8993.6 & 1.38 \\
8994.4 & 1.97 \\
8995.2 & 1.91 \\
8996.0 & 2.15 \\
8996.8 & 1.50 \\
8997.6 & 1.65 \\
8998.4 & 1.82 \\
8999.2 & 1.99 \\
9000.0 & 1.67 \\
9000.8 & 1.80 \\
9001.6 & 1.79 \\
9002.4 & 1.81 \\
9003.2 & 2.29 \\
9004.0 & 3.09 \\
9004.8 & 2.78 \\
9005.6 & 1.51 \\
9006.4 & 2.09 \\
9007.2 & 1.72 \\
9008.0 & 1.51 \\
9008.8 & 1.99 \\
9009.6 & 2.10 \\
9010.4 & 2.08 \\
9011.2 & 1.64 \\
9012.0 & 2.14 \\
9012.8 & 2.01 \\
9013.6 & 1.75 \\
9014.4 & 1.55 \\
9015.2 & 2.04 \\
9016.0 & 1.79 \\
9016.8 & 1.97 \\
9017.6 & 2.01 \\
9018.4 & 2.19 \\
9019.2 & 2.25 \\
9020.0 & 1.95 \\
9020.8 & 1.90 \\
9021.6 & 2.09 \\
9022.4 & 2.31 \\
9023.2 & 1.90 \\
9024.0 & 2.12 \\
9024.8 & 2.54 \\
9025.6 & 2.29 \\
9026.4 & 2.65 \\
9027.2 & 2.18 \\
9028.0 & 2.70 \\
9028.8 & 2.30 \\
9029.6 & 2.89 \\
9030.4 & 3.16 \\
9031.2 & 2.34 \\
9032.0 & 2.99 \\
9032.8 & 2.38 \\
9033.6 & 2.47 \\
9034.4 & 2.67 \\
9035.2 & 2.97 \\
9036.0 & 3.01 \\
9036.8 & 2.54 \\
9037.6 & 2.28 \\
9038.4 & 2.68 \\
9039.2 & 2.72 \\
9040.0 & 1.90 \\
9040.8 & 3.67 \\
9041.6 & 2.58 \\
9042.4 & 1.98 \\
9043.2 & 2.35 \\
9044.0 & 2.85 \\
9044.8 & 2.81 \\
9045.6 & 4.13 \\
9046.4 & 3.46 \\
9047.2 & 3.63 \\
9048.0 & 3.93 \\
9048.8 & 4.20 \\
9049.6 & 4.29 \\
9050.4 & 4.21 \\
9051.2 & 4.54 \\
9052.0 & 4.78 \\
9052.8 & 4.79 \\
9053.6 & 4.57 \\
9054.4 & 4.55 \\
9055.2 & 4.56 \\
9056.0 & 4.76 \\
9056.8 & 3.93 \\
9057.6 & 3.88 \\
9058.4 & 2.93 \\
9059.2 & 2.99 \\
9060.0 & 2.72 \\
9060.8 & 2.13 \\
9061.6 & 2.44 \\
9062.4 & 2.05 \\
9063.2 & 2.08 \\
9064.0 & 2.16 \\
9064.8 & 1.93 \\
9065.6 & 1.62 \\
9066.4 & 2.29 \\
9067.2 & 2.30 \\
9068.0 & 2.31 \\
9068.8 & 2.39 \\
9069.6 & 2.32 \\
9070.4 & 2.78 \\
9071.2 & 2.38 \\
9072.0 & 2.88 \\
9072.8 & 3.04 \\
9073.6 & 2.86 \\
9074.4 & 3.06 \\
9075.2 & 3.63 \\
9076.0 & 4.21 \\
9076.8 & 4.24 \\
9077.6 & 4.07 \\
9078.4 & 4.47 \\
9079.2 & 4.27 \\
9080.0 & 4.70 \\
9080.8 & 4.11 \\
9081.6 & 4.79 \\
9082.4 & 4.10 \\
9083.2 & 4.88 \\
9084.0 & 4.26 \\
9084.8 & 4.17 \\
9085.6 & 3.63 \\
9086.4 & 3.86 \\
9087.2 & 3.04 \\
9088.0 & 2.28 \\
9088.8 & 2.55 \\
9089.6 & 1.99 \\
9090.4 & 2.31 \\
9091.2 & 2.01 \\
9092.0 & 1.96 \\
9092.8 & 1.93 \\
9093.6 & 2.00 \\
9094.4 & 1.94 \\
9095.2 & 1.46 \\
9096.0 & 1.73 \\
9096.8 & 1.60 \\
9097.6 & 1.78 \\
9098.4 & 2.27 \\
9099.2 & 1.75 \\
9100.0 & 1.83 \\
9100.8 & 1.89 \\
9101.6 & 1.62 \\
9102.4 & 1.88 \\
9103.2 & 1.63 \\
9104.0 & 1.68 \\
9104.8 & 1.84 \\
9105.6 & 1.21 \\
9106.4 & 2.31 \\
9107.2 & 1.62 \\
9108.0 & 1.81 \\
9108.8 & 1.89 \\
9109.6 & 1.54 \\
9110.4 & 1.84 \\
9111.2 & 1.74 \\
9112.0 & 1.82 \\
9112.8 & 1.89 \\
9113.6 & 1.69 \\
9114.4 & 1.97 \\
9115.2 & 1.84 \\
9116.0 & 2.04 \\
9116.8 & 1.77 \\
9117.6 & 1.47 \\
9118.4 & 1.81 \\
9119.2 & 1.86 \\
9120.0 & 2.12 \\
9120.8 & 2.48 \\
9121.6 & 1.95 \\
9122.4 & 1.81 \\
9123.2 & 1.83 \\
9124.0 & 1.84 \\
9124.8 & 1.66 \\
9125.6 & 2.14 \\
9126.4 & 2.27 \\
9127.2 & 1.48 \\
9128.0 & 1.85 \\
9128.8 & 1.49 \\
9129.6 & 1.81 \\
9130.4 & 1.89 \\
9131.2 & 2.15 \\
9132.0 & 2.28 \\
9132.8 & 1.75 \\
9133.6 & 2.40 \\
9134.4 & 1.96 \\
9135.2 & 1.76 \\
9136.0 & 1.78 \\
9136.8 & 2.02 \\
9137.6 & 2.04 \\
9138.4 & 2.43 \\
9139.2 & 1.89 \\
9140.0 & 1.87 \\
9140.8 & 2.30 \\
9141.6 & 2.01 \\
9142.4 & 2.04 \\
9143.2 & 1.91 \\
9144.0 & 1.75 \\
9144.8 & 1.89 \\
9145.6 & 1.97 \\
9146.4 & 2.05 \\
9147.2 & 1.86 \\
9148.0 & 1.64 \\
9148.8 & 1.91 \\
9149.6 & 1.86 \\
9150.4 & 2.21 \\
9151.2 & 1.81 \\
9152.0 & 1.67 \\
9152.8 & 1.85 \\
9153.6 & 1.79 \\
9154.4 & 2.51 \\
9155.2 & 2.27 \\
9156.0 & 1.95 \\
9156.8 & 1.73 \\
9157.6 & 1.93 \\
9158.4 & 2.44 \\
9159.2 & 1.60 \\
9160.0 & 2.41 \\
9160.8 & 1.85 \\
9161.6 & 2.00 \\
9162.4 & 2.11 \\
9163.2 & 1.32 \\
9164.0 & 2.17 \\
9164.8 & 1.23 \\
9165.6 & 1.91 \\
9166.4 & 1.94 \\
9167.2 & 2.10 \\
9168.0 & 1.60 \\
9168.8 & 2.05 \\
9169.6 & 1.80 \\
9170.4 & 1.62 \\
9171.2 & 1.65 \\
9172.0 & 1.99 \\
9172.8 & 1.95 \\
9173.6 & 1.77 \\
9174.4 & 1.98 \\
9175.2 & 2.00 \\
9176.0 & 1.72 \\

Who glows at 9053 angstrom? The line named H-alpha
